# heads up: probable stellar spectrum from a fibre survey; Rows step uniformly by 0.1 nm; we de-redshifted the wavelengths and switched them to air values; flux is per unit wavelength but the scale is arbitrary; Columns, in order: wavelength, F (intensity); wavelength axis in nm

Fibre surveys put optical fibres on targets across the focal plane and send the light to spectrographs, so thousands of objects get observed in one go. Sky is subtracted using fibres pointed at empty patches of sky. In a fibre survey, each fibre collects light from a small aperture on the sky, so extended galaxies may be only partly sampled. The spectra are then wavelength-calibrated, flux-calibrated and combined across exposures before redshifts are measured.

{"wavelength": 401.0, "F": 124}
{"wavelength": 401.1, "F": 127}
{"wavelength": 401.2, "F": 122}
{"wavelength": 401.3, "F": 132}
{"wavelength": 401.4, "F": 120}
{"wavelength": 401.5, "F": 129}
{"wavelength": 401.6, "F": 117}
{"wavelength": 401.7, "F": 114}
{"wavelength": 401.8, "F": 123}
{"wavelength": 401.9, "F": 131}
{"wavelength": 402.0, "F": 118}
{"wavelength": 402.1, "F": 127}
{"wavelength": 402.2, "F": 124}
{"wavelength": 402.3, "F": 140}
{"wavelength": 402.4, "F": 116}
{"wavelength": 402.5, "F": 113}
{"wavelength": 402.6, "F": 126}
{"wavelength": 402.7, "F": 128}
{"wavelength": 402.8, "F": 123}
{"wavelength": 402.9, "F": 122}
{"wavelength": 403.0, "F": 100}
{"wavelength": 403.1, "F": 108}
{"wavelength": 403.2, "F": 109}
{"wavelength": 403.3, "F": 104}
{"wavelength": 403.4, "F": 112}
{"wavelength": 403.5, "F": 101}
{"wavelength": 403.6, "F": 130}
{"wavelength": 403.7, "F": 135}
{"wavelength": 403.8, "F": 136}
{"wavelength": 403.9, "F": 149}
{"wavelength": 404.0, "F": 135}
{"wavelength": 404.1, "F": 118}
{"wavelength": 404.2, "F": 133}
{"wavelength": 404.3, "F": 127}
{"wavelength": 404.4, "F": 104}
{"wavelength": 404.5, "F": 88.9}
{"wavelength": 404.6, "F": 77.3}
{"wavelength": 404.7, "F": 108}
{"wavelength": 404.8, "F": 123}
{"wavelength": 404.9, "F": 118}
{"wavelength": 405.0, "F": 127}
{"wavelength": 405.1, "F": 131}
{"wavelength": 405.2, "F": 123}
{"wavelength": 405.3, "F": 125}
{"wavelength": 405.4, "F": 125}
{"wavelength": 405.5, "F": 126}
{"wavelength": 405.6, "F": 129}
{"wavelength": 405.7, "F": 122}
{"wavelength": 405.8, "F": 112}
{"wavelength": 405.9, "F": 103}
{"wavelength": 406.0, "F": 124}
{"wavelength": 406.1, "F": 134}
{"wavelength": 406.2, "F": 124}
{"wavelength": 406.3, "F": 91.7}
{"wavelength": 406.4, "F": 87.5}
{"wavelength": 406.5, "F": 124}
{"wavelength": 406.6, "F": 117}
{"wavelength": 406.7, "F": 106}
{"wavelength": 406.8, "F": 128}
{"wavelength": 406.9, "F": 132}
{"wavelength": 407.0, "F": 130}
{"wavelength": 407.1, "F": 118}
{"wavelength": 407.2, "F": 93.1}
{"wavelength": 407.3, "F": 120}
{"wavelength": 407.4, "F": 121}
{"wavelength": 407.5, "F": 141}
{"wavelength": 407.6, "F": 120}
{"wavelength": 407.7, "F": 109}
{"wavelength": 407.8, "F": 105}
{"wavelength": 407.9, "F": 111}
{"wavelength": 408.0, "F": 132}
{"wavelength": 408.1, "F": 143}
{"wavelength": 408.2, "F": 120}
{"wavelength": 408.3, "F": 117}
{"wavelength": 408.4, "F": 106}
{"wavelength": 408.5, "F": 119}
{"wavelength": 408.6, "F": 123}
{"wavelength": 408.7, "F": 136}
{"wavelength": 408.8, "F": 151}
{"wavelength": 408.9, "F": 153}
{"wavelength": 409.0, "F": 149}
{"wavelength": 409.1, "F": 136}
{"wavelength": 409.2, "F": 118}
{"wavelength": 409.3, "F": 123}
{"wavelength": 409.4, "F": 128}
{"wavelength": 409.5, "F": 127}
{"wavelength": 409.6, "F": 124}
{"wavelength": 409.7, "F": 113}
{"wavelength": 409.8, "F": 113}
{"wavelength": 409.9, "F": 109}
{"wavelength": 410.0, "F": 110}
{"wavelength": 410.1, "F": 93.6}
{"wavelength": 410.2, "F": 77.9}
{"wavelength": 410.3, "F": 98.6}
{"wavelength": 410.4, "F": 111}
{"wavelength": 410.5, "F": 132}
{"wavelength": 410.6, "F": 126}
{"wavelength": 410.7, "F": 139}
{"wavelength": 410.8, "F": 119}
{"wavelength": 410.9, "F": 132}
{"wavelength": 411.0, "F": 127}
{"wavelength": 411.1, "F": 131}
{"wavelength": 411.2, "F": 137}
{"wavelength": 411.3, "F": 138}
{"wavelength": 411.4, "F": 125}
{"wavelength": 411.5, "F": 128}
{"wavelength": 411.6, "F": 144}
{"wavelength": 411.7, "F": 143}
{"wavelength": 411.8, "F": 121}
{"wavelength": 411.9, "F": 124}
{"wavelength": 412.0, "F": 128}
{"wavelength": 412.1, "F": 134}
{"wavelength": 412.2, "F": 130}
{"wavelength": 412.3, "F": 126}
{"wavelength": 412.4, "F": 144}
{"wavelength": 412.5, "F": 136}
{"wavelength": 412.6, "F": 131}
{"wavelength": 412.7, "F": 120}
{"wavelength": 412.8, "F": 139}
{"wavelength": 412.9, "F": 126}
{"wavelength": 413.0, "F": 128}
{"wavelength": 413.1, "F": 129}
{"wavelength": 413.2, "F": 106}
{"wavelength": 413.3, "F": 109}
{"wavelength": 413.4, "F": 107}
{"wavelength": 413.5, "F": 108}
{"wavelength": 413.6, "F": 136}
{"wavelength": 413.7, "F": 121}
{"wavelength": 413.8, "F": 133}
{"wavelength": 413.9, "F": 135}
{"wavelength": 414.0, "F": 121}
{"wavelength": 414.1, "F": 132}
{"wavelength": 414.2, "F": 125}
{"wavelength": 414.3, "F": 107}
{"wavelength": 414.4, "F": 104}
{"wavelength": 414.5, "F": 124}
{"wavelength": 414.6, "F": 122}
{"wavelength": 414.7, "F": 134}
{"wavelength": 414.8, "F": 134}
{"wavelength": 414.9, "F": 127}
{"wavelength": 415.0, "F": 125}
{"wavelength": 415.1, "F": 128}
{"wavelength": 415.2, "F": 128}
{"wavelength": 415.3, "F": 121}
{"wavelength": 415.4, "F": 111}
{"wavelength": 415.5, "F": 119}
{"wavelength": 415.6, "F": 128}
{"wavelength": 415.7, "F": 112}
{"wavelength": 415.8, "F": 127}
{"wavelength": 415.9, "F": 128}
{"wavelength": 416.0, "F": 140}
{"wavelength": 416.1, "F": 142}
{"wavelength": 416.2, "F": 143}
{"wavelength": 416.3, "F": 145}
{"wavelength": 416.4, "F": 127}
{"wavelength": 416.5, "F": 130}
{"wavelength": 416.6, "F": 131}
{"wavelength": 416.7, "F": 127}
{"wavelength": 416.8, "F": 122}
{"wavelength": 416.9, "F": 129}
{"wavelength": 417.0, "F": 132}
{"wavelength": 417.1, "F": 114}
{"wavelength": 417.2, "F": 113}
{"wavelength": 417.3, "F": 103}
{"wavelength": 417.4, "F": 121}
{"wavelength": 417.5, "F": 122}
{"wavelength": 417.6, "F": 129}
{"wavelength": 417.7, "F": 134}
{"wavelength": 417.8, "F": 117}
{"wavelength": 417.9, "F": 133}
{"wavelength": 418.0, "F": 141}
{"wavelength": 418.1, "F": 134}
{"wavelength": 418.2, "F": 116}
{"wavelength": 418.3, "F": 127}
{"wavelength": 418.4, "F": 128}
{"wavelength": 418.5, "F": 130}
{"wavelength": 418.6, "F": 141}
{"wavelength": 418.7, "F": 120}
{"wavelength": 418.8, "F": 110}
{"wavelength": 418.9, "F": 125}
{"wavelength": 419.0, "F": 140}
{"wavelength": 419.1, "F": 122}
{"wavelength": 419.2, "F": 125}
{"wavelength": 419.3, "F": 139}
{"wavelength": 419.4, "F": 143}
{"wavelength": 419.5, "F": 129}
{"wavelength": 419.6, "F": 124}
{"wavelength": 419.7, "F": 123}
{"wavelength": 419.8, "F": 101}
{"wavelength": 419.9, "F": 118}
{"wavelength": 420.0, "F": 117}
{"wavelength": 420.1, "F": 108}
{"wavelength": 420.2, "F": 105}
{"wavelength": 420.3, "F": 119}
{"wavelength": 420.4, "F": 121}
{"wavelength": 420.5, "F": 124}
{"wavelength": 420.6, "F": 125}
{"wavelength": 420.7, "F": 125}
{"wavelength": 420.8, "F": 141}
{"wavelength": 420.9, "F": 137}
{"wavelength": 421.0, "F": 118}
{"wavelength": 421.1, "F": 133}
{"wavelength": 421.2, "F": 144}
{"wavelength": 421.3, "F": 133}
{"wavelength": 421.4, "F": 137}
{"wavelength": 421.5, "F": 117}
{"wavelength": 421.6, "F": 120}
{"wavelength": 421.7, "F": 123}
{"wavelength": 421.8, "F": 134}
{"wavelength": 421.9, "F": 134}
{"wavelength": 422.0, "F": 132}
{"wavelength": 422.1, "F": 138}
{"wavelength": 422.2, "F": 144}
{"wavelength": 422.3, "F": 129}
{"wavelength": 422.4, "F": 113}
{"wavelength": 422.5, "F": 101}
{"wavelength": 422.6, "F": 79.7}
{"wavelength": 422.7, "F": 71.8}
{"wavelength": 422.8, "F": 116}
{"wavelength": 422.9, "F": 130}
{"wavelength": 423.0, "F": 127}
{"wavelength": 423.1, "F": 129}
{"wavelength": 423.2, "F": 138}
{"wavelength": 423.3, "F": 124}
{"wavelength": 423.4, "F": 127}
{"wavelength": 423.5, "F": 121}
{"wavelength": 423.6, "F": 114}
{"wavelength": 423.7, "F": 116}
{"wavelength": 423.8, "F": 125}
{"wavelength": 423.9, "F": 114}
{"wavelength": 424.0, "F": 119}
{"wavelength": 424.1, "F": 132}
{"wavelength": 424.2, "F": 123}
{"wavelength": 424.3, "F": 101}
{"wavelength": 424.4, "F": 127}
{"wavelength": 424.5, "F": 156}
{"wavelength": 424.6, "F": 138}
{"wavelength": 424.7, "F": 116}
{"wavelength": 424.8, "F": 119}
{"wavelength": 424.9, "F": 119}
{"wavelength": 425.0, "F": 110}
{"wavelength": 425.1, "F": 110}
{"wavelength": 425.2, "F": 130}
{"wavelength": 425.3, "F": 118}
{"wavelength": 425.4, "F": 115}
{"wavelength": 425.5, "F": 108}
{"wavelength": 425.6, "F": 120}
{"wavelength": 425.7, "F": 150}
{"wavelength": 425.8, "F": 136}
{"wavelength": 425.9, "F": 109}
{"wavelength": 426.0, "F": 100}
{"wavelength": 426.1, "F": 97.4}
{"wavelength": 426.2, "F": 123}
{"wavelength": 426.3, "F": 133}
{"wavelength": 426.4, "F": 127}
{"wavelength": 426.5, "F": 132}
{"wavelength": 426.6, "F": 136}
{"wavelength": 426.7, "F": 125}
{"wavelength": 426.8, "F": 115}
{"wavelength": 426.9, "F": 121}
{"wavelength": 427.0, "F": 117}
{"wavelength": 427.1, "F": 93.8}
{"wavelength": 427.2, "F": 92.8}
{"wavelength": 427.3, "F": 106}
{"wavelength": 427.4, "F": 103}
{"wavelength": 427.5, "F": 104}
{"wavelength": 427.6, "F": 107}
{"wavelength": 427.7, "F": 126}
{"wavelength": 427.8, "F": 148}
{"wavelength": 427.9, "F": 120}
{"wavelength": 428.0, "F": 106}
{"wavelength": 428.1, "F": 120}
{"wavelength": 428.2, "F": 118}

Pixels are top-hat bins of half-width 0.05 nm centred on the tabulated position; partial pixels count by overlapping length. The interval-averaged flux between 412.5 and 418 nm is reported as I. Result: 125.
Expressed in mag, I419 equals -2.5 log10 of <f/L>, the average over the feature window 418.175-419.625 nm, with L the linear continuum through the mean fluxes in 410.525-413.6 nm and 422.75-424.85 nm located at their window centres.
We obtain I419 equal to -0.02 mag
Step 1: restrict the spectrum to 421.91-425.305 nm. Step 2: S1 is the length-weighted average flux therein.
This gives 121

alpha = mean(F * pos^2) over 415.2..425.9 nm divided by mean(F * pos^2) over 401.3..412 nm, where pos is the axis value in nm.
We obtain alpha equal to 1.10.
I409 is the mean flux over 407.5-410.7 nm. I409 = 121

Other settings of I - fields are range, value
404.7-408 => 119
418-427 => 123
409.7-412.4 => 123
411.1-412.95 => 132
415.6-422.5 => 127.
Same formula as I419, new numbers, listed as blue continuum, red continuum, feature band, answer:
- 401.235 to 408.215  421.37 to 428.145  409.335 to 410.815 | 0.05 mag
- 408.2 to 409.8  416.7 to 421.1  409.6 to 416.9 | 0.01 mag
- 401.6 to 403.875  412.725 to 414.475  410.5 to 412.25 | -0.08 mag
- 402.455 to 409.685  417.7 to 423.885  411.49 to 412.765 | -0.08 mag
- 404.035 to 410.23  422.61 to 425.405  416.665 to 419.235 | -0.05 mag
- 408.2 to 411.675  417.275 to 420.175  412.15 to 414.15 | -0.01 mag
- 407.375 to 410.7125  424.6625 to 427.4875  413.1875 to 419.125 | -0.05 mag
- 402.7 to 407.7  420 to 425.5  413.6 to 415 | -0.04 mag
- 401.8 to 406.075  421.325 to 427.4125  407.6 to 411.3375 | -0.02 mag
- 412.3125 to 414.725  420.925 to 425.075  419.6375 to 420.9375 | 0.03 mag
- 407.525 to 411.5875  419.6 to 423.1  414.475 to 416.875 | -0.05 mag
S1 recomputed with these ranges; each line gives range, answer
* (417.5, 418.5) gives 128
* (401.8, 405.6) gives 120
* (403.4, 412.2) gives 122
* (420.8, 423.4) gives 124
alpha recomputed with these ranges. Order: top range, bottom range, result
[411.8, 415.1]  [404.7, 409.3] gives 1.06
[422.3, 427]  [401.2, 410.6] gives 1.10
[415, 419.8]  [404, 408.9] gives 1.12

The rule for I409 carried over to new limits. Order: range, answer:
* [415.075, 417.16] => 128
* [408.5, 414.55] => 125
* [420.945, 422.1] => 130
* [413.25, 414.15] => 122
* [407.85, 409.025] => 130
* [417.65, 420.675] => 125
